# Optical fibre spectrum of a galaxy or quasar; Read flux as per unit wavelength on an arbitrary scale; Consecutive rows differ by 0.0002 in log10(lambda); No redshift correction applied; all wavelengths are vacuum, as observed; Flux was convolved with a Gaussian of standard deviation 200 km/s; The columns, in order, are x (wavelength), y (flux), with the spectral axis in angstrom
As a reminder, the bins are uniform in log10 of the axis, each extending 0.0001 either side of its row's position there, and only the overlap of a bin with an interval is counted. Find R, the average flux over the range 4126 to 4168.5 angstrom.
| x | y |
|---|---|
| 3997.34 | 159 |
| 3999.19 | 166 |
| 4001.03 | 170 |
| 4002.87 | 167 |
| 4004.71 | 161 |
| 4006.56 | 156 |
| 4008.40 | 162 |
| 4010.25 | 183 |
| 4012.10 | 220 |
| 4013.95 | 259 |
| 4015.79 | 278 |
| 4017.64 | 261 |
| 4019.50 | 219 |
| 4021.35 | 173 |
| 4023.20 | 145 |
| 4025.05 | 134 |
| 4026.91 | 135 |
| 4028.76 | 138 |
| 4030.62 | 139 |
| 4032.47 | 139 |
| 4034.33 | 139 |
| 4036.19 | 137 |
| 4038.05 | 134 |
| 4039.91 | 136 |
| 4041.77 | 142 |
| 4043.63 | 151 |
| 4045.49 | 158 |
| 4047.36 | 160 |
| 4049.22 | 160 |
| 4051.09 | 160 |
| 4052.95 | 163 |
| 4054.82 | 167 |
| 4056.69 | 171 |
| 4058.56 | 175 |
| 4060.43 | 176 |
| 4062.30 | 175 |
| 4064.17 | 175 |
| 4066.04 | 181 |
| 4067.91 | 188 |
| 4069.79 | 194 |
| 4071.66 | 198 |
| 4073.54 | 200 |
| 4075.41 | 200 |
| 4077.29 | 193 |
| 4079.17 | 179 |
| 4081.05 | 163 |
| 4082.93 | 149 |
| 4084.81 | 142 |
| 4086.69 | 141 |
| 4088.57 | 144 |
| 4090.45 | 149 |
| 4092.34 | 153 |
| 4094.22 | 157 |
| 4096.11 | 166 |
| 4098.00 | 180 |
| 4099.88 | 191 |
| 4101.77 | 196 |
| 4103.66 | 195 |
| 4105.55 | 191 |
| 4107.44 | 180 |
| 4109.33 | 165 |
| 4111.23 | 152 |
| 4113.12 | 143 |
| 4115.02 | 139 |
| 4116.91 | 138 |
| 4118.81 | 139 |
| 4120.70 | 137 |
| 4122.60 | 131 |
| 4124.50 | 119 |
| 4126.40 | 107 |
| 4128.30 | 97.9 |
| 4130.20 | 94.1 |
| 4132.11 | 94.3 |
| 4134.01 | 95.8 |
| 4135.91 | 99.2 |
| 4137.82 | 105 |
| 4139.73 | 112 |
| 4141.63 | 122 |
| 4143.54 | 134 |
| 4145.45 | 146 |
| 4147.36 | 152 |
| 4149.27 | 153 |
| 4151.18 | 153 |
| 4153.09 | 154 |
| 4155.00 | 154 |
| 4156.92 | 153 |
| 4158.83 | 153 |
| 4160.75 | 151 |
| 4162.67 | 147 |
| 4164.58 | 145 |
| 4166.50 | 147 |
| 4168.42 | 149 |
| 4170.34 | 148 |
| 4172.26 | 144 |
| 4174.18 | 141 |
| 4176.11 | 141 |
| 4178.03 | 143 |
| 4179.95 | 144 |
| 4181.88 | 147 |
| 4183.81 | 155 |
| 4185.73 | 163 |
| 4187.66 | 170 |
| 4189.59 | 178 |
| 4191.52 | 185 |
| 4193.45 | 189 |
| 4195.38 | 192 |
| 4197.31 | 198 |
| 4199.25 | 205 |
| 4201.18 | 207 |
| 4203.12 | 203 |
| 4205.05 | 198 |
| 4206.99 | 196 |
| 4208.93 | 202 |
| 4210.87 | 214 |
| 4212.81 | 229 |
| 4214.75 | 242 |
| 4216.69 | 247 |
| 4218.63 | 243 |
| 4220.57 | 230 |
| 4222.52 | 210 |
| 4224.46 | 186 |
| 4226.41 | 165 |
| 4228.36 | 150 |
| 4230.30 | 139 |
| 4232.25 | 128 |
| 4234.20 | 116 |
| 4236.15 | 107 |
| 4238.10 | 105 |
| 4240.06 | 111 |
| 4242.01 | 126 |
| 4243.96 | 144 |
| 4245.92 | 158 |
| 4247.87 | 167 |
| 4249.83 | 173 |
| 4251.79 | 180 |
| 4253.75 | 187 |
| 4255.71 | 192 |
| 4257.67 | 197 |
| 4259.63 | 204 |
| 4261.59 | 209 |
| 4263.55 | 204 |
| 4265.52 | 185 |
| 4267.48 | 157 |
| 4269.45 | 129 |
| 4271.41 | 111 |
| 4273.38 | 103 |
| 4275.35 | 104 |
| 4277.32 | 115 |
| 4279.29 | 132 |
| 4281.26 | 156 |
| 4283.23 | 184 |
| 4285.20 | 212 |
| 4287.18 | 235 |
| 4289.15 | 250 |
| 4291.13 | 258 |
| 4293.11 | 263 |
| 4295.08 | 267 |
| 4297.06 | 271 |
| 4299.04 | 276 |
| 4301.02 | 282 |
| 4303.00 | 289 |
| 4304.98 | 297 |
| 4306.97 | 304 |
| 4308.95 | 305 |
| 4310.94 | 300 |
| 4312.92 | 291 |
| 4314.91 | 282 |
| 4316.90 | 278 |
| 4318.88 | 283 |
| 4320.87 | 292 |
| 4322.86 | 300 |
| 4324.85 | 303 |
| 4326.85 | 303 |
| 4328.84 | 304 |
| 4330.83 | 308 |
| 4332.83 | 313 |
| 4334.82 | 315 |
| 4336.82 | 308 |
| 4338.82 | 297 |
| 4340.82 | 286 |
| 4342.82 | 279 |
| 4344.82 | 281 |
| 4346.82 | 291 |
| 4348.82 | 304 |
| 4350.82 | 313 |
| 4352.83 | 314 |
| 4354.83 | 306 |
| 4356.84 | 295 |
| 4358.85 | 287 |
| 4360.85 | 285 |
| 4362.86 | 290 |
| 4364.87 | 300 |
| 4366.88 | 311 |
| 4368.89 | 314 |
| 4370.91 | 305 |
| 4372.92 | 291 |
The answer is 131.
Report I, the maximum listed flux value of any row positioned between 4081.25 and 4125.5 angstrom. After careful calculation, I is 196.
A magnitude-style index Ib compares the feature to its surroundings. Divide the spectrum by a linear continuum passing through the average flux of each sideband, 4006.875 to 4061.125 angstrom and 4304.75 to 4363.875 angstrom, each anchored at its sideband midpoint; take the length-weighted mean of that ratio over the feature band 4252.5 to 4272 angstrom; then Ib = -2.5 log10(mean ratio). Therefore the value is 0.43 mag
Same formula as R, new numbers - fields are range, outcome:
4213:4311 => 194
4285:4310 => 272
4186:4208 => 192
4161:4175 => 146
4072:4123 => 164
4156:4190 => 151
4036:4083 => 170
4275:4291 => 181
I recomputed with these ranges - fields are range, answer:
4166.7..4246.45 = 247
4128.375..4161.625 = 154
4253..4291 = 250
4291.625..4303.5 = 289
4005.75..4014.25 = 259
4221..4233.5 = 210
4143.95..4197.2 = 192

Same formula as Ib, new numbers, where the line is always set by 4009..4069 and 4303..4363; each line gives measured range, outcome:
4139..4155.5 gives 0.46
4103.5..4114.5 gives 0.19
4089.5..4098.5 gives 0.21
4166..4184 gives 0.49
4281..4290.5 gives 0.28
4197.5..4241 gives 0.32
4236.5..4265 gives 0.49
